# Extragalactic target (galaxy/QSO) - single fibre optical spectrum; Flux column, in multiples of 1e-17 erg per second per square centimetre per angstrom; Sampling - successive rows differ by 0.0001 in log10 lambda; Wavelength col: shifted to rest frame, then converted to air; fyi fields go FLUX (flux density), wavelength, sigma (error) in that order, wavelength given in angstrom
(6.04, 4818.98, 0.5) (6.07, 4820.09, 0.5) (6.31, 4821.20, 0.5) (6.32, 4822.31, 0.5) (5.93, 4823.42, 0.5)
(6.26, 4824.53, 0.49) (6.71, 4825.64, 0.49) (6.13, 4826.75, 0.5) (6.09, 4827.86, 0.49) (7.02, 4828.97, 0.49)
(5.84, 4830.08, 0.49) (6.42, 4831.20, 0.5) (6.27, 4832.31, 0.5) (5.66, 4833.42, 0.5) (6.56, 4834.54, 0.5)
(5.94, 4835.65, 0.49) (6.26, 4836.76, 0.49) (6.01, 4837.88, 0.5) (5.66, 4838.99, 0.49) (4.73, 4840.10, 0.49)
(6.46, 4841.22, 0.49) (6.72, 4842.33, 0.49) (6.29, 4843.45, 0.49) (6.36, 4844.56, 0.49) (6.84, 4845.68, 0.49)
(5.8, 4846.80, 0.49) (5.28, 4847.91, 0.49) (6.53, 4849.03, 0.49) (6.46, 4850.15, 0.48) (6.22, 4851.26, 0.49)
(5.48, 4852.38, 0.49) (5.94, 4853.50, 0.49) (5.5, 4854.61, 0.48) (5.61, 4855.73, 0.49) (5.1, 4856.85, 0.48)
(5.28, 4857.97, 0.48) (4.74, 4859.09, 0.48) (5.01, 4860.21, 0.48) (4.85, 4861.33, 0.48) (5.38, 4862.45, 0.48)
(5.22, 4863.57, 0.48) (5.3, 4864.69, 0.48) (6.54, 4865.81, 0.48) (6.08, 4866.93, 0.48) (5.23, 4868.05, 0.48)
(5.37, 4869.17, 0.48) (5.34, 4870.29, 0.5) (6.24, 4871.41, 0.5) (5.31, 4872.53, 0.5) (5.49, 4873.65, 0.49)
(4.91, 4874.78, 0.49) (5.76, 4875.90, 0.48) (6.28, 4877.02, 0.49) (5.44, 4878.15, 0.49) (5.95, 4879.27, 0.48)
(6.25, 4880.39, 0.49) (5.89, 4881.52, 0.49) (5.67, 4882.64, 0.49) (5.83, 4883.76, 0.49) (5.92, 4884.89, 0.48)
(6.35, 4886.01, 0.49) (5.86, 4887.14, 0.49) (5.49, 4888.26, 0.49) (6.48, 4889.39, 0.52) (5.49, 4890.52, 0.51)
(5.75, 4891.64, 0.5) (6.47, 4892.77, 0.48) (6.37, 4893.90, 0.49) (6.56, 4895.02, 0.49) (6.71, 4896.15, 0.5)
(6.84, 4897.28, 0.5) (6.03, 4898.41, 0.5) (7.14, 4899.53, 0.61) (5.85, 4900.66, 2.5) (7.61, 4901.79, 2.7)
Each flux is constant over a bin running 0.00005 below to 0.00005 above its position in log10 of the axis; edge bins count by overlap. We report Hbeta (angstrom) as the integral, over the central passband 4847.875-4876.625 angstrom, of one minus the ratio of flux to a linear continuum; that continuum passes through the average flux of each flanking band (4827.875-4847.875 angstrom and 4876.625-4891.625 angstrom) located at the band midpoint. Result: 2.2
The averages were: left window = 6.14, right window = 5.91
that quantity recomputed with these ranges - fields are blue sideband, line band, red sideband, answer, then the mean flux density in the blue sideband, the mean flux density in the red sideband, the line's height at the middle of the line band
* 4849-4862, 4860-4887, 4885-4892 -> 0.3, 5.52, 5.91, 5.73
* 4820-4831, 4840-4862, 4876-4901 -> 1.5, 6.28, 6.12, 6.21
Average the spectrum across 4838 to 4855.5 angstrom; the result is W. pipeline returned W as 6.01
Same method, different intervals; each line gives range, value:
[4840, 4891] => 5.75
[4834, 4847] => 6.14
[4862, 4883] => 5.67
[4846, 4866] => 5.56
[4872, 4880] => 5.61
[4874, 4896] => 5.94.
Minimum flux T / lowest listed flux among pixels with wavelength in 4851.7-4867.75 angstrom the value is 4.74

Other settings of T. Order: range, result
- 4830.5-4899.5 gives 4.73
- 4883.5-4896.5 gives 5.49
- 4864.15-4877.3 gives 4.91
